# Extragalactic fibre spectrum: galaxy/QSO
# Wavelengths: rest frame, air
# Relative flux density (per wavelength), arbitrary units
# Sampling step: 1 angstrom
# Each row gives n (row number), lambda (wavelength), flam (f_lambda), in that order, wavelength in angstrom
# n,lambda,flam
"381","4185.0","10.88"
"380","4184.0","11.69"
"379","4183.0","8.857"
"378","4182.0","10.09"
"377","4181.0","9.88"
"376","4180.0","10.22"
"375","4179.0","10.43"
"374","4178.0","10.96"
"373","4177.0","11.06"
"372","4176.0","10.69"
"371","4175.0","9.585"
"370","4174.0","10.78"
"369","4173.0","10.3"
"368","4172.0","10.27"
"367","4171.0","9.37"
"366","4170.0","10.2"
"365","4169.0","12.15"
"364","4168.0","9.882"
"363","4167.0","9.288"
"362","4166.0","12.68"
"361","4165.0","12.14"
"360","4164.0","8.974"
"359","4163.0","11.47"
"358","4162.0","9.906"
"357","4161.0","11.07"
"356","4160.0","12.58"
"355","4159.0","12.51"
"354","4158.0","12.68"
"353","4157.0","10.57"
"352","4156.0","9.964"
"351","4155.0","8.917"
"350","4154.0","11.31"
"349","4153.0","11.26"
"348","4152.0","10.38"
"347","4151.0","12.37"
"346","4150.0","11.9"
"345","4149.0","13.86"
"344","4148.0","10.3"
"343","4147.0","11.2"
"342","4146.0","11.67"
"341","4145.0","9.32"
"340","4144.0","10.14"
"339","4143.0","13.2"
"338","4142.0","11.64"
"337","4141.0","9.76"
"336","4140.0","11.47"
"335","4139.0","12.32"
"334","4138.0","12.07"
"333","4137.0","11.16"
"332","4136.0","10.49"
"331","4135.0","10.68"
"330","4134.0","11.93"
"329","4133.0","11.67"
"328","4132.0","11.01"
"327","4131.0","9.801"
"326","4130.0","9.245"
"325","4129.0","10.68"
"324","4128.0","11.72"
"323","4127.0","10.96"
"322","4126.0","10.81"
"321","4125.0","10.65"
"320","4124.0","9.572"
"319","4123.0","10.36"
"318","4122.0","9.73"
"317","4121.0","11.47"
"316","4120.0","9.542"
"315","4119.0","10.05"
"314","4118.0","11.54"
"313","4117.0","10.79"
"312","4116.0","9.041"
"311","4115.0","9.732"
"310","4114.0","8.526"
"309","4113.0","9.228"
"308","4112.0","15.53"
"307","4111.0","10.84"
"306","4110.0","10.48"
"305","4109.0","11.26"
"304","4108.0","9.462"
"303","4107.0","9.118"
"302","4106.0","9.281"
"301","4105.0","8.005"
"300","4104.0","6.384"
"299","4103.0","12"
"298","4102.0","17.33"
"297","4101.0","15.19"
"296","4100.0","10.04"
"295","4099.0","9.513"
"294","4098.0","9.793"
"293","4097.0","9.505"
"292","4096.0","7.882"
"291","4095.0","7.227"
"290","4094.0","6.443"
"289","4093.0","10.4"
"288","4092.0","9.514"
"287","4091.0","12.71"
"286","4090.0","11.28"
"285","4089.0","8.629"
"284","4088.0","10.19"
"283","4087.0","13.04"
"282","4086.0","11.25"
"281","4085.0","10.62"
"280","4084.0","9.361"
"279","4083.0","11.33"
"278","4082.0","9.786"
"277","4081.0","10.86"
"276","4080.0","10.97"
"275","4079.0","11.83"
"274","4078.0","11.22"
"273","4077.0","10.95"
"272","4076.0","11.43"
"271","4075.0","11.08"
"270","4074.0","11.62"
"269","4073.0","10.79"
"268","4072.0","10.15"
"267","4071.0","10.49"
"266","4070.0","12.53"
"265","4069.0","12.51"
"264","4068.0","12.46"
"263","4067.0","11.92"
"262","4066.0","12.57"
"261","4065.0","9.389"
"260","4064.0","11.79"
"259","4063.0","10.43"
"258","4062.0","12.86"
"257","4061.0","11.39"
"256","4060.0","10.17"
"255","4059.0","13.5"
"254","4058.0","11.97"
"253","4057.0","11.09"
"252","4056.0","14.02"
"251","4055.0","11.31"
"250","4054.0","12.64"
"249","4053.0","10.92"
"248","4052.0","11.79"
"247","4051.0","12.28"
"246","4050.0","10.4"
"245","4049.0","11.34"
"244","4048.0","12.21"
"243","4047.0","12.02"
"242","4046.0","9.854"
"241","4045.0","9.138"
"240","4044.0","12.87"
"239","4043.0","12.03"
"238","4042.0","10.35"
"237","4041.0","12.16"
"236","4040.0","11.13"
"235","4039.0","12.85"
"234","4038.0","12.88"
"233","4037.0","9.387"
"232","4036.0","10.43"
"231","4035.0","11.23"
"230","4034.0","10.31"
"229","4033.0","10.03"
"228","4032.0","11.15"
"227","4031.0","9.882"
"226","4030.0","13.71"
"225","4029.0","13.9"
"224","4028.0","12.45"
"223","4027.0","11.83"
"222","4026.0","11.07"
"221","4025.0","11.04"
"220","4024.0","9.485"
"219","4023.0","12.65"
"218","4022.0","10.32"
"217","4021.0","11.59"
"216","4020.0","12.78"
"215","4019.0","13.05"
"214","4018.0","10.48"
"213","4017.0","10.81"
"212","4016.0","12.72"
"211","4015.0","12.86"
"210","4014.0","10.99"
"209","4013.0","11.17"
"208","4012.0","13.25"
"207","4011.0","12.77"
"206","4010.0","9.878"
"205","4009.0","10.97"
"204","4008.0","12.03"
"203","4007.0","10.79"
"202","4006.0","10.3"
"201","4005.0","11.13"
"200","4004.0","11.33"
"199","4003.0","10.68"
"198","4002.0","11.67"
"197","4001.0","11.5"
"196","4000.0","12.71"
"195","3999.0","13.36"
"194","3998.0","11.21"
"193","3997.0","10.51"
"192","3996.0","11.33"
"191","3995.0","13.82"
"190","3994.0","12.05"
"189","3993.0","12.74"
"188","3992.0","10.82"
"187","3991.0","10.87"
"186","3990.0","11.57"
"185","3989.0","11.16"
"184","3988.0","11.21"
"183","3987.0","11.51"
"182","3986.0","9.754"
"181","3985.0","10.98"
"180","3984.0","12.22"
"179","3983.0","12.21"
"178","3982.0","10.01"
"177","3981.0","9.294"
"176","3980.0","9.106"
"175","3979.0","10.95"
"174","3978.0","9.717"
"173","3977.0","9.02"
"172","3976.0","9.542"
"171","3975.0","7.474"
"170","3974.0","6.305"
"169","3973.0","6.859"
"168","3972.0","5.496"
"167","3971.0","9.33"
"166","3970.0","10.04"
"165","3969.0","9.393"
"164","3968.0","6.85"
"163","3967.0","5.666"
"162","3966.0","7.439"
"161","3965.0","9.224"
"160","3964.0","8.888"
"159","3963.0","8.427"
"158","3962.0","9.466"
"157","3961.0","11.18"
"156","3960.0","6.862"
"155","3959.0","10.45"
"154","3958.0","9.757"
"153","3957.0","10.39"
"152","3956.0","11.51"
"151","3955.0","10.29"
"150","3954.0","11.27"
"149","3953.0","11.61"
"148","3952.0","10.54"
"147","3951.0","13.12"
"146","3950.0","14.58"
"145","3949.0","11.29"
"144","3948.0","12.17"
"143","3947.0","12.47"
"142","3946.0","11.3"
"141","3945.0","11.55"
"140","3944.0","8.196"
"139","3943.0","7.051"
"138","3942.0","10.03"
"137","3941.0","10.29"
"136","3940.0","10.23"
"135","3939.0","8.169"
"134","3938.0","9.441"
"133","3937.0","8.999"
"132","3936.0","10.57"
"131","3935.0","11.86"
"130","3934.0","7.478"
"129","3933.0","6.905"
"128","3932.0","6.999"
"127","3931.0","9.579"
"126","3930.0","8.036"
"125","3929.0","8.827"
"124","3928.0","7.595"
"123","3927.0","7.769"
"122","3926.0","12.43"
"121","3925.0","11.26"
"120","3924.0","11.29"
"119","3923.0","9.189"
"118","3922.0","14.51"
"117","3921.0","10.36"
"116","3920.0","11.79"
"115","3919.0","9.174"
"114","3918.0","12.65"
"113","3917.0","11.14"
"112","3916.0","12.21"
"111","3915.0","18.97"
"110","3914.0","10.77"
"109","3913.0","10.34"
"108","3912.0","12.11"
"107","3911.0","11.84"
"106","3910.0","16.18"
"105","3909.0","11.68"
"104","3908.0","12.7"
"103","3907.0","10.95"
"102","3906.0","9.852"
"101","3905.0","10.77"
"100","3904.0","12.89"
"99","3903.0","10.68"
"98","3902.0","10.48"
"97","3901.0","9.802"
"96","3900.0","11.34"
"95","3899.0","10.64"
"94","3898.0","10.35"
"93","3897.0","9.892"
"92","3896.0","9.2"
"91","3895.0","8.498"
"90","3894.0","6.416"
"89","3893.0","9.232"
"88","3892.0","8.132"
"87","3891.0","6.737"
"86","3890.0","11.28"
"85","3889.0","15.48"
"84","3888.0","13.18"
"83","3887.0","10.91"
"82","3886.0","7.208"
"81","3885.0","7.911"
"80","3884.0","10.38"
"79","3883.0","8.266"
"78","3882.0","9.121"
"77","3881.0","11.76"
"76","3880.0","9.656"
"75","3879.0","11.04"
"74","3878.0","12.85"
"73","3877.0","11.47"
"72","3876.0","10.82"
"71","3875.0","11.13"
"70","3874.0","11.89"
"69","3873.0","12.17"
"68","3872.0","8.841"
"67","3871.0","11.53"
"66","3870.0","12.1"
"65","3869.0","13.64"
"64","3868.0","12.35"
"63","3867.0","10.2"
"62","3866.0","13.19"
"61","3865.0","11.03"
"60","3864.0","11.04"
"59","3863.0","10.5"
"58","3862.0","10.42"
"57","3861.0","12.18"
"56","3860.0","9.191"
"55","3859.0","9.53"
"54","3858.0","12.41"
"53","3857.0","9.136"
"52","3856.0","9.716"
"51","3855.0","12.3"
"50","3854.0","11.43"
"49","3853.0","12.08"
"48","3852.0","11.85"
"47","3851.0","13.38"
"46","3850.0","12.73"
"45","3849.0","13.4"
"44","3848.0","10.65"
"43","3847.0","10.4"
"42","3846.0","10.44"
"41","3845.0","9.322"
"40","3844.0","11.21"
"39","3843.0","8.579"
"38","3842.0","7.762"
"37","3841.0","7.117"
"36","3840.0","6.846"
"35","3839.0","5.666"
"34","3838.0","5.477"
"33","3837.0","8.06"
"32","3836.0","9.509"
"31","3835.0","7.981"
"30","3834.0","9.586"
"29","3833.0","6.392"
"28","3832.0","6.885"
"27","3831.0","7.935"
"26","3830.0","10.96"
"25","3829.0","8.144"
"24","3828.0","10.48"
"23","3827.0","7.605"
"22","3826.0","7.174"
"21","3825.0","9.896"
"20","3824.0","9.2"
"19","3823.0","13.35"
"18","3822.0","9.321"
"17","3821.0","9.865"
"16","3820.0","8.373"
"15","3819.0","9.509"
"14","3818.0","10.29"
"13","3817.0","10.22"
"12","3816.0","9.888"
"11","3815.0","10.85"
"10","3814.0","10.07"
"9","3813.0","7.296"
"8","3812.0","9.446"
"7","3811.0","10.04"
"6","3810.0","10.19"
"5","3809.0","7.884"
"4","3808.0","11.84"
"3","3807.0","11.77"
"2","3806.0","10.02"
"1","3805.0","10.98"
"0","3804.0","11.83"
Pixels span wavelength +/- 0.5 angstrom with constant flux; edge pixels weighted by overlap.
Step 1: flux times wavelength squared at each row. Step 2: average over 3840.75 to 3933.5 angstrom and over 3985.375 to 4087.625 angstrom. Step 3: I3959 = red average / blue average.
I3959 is 1.15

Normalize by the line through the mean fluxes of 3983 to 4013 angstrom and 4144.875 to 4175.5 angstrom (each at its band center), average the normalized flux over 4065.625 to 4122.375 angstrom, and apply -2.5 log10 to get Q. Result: 0.05 mag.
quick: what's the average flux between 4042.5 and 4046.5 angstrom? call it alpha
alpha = 11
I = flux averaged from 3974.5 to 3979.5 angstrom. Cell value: 9.34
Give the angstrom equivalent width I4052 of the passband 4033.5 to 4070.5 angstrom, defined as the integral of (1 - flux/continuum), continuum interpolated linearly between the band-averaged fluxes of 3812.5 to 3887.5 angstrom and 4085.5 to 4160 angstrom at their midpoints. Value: -3.6 angstrom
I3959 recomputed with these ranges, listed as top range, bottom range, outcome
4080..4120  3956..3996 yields 1.13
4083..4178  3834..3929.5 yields 1.14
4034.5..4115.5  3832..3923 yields 1.14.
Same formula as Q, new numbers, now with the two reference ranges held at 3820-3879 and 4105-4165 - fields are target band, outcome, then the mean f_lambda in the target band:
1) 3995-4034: -0.101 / 11.6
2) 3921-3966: 0.036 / 10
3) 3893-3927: -0.090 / 11.2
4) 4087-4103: 0.022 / 10.5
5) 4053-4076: -0.096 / 11.6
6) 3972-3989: 0.086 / 9.68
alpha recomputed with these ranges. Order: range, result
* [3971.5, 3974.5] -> 6.22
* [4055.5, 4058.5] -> 12.4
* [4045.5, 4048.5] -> 11.4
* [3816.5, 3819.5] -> 10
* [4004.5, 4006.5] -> 10.7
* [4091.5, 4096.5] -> 8.29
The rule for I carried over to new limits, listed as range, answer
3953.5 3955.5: 10.8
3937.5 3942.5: 9.63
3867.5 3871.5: 12.4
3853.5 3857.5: 10.6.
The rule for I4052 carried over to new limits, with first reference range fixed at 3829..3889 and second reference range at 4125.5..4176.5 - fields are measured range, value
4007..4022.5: -1.49 angstrom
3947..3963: -0.65 angstrom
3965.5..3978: 3.19 angstrom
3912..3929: -1.41 angstrom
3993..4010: -1.52 angstrom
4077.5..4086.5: 0.01 angstrom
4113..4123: 0.81 angstrom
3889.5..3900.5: 1.19 angstrom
